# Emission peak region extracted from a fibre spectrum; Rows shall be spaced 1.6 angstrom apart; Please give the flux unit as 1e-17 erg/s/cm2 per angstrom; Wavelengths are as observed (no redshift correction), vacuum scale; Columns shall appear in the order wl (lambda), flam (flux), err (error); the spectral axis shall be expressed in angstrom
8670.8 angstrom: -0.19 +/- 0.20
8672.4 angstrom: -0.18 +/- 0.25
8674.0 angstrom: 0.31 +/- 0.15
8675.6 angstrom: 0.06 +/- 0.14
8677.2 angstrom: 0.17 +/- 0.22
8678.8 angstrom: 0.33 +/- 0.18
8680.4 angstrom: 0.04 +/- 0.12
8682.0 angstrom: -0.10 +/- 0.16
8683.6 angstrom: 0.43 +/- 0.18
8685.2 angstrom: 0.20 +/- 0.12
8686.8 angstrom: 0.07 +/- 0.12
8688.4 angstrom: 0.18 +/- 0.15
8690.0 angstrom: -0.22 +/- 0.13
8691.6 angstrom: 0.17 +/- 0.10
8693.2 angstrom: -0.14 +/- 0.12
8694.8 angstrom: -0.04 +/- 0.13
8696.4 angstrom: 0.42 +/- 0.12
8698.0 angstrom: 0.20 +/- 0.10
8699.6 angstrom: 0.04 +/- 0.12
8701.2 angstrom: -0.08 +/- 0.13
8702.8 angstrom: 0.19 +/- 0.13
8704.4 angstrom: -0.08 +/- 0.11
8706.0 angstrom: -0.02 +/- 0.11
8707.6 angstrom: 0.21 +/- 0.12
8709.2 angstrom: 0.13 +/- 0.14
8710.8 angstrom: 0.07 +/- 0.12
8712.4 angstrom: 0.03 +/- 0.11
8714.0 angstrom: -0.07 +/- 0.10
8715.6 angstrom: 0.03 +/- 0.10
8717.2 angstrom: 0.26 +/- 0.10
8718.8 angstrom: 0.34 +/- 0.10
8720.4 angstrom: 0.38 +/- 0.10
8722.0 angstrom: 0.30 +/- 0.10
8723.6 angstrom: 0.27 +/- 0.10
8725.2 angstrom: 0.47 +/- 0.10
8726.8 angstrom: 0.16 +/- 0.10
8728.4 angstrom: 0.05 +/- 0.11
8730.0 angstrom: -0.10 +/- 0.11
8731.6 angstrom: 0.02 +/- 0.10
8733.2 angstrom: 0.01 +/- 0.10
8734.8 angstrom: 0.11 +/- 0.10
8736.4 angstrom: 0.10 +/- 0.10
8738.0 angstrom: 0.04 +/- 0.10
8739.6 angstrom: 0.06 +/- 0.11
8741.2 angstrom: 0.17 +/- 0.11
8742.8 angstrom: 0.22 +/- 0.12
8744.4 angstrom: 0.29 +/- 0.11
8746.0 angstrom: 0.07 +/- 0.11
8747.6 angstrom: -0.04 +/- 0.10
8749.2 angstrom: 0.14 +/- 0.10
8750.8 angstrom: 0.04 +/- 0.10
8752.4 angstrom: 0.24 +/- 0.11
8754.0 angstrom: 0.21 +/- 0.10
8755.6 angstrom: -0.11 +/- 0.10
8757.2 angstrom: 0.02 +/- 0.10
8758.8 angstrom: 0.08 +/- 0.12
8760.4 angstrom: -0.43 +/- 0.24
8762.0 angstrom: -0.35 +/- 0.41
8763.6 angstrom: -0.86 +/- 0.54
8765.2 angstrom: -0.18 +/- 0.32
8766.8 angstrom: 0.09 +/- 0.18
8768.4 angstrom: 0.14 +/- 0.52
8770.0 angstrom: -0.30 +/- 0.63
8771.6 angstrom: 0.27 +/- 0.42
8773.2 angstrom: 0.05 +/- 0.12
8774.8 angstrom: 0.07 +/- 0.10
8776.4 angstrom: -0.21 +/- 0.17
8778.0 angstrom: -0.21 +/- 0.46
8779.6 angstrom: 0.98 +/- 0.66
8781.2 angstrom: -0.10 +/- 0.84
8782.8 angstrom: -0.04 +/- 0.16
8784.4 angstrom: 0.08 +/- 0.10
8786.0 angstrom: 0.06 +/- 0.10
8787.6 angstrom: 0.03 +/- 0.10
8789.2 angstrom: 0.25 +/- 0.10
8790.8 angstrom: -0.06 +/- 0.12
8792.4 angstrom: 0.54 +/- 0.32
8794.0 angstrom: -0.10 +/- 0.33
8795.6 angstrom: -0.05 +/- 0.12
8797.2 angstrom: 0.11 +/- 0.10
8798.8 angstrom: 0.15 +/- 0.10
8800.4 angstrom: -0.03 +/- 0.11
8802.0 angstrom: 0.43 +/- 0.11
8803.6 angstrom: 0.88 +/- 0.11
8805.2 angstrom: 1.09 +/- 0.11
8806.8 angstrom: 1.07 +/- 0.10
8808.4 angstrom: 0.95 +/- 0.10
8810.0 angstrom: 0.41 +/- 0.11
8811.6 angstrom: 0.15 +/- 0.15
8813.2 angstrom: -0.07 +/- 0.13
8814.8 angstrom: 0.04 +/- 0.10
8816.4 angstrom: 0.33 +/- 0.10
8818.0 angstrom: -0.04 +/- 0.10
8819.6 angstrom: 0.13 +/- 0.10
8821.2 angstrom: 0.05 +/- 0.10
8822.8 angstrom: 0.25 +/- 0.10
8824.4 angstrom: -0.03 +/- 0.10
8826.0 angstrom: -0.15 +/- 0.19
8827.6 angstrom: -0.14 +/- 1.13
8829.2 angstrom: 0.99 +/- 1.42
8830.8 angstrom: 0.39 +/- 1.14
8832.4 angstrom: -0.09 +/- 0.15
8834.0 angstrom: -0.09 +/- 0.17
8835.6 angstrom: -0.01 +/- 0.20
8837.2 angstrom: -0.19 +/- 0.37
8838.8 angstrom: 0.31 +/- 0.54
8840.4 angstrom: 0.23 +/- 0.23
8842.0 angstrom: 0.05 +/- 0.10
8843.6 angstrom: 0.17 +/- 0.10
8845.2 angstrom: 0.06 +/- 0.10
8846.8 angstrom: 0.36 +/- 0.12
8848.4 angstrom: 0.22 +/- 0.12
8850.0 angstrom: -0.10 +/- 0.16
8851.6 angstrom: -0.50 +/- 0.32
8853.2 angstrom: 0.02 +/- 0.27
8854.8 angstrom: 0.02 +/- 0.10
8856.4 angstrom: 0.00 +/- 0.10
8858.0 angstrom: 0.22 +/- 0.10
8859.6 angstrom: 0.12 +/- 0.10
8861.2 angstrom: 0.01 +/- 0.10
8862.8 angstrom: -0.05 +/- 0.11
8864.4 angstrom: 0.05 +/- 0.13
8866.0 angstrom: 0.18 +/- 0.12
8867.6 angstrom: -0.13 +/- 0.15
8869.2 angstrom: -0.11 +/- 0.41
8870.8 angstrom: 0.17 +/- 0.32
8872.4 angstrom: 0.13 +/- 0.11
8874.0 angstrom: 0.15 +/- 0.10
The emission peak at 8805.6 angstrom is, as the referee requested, [O III] 5007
